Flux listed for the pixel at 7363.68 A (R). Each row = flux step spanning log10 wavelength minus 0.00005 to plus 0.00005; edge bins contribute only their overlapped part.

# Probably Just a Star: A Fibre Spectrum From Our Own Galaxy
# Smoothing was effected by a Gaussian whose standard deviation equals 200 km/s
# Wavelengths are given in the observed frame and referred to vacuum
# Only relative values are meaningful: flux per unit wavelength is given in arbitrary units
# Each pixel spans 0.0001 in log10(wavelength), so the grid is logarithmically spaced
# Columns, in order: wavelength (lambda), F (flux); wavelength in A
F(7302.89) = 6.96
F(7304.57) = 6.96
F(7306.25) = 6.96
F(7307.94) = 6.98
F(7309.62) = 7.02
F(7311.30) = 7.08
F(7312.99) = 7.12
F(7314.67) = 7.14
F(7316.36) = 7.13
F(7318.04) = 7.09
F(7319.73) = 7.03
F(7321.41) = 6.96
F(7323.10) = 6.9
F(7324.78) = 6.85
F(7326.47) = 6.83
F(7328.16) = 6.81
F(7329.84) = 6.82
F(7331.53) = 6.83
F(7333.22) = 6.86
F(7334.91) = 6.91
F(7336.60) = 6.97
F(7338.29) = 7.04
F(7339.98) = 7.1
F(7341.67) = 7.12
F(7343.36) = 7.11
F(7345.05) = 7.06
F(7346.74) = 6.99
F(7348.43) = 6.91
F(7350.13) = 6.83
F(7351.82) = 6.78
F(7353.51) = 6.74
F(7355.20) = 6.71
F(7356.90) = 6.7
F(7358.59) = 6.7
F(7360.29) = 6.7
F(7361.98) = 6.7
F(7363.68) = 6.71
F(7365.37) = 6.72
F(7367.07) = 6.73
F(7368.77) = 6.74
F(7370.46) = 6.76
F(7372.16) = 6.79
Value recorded 6.71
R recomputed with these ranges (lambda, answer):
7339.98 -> 7.1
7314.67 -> 7.14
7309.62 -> 7.02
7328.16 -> 6.81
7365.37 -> 6.72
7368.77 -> 6.74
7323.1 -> 6.9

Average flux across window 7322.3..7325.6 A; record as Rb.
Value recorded 6.89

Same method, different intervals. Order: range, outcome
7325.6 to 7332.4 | 6.82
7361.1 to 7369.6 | 6.72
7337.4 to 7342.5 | 7.09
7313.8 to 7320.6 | 7.1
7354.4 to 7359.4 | 6.7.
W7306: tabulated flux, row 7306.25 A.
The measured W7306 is 6.96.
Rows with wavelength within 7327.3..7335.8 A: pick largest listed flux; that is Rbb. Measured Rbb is 6.91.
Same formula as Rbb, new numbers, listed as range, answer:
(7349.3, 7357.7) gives 6.83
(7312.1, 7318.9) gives 7.14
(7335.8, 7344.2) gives 7.12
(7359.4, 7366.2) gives 6.72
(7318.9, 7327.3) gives 7.03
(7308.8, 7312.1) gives 7.08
